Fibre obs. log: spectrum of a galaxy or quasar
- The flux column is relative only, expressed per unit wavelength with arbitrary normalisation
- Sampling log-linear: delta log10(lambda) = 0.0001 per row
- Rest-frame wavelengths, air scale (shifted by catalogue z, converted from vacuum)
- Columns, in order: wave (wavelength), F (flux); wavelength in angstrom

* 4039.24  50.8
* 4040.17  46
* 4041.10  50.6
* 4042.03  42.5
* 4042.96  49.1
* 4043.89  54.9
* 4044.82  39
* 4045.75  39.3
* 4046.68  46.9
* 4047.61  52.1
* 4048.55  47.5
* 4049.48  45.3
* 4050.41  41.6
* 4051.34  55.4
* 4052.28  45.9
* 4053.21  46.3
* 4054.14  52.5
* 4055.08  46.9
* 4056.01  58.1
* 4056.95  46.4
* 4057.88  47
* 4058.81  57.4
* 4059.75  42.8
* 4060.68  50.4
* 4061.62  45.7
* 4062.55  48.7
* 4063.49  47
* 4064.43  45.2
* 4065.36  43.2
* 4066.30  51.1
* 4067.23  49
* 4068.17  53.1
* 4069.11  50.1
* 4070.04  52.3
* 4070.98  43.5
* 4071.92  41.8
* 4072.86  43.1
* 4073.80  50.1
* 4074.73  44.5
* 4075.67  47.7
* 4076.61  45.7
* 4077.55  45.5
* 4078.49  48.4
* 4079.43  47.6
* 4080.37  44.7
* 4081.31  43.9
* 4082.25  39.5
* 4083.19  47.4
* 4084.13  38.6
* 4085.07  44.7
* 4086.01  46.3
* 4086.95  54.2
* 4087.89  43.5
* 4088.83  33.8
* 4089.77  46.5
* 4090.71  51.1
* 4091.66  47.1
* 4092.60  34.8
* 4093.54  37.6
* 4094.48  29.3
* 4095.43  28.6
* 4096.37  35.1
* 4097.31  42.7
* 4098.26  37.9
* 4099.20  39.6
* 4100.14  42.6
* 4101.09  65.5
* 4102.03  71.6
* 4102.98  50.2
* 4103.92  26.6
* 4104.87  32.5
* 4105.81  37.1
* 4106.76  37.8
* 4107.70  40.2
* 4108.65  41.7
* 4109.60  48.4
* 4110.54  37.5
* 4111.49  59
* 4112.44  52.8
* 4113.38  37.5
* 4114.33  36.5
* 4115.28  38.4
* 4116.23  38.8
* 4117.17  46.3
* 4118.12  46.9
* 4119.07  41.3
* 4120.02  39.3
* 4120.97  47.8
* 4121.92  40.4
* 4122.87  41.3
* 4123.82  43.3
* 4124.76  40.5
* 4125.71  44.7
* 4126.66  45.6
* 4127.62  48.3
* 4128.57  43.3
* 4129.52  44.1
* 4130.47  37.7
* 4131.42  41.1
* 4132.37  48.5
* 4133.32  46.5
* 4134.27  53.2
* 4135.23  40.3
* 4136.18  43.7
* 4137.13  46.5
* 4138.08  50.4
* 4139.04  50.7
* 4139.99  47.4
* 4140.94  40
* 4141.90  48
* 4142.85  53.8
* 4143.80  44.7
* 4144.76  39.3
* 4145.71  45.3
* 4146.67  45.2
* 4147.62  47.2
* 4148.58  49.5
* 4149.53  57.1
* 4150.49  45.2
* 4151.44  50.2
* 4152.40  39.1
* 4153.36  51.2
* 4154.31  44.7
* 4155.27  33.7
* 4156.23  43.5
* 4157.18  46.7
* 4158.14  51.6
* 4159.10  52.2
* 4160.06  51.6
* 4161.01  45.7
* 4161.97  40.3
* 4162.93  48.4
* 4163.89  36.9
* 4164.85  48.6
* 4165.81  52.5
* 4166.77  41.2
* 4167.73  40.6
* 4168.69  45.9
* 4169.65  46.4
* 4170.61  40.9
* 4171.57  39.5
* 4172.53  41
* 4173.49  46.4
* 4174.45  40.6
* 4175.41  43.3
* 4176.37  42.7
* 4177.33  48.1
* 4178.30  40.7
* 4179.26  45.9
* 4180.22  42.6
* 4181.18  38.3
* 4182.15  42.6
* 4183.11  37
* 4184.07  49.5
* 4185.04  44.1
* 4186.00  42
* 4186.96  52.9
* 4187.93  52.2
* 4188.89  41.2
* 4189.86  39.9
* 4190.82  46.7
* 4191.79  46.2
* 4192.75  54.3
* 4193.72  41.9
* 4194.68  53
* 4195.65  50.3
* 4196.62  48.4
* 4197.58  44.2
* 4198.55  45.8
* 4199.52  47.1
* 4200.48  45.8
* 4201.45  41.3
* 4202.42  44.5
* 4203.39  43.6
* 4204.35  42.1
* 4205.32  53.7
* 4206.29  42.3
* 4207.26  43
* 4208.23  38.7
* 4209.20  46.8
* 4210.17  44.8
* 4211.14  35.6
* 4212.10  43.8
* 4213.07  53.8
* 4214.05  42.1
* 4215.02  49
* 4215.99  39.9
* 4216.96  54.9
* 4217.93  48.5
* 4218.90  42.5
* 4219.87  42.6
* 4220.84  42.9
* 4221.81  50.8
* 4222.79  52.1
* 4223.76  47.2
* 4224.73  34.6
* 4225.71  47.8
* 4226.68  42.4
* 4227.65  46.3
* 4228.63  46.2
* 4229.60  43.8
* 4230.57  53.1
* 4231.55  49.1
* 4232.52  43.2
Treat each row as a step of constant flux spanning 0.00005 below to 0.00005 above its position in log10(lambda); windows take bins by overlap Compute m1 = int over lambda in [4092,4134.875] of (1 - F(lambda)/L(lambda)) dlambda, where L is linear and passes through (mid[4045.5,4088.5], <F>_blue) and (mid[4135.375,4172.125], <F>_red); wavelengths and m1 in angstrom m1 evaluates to 3.5 angstrom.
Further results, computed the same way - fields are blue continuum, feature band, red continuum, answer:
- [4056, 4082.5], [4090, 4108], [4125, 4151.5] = 2.0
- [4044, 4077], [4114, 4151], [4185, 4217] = 1.4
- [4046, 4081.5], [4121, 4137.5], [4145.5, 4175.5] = 0.7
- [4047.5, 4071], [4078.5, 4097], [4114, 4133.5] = 1.7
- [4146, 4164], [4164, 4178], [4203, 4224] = 0.7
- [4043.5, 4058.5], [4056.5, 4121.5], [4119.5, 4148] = 2.9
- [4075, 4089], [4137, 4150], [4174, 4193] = -0.8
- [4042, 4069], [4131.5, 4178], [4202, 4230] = 0.5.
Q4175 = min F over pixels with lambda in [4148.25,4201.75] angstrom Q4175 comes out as 33.7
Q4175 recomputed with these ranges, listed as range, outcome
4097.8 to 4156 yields 26.6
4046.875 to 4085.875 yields 38.6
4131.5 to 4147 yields 39.3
